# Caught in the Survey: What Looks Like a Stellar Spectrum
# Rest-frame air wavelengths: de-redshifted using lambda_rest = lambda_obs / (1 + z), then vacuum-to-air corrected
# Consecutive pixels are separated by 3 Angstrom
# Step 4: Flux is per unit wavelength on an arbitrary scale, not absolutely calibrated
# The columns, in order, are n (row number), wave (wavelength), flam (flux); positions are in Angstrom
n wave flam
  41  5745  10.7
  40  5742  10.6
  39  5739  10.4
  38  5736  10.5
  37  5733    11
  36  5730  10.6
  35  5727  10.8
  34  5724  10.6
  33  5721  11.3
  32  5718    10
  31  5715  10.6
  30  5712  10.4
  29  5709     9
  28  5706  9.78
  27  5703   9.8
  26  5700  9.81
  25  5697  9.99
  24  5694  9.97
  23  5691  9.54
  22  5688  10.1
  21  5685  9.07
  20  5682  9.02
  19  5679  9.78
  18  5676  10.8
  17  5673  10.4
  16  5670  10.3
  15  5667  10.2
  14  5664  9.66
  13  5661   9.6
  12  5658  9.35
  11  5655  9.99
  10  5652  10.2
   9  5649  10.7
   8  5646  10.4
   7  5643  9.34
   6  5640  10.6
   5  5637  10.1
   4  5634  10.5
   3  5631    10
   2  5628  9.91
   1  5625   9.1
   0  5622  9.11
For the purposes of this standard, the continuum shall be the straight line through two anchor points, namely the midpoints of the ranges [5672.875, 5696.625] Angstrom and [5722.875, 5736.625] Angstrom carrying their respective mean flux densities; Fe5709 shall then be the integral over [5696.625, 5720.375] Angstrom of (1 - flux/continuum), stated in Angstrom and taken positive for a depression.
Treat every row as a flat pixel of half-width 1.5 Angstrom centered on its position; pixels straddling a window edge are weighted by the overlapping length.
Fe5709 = 0.7 Angstrom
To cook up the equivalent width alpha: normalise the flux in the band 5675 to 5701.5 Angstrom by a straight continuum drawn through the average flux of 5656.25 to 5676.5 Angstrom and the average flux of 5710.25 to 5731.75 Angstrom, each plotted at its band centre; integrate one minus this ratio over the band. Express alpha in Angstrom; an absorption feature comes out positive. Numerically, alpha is 1.23 Angstrom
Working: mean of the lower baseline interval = 10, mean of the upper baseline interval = 10.6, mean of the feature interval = 9.77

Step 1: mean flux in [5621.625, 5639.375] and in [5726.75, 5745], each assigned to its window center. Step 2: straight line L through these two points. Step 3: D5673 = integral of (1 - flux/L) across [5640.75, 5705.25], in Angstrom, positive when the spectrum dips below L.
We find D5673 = 1.7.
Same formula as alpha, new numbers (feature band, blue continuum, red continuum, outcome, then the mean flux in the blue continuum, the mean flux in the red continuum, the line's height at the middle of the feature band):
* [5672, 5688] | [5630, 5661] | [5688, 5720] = 0.27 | 10.1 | 9.92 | 9.99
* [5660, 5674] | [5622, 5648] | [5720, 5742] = 0.24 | 9.96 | 10.7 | 10.2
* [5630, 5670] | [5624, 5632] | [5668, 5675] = -0.13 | 9.69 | 10.4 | 10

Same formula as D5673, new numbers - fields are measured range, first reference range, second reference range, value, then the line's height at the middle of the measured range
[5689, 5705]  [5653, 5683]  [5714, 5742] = 0.69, 10.3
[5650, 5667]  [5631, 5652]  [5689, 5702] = 0.49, 10.1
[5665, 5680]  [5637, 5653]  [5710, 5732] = 0.10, 10.4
